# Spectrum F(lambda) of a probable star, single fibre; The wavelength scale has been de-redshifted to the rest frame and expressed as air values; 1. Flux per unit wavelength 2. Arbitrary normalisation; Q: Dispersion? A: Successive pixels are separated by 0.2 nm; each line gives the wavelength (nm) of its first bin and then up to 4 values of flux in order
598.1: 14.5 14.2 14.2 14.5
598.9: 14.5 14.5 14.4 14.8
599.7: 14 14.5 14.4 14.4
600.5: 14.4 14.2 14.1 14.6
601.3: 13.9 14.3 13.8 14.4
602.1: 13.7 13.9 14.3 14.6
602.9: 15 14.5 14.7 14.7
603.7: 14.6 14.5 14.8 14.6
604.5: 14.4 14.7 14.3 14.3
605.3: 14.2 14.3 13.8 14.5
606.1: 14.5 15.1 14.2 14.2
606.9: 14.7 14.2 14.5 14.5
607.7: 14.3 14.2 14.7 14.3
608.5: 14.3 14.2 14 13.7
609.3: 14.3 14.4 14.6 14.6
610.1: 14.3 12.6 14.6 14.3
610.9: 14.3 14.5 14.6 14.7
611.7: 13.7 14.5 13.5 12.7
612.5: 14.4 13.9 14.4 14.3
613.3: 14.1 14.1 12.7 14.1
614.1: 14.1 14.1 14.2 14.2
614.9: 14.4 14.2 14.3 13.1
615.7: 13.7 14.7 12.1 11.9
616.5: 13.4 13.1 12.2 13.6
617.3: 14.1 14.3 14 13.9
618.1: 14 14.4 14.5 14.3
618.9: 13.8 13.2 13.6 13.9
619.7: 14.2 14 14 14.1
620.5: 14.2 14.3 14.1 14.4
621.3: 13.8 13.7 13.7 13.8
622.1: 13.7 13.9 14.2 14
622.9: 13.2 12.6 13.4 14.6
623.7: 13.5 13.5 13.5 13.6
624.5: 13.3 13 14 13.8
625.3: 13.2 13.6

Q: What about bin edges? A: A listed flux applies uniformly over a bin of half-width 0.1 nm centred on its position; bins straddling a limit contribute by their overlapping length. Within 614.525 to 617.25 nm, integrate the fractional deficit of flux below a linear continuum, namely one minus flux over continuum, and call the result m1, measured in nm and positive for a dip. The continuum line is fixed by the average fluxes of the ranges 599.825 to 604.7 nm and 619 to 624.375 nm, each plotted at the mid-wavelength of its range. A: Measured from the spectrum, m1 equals 0.10 nm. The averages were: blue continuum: 14.4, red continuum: 13.8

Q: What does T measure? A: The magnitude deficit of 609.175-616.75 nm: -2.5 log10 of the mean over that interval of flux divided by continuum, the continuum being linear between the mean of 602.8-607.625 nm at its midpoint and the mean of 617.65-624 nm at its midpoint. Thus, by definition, 0.02 mag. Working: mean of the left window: 14.5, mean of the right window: 13.9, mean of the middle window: 13.9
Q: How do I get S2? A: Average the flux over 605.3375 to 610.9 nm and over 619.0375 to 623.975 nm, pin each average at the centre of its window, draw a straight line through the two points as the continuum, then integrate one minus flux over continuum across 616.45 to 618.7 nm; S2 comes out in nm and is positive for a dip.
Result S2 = 0.03 nm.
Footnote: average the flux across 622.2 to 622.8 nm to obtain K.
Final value 14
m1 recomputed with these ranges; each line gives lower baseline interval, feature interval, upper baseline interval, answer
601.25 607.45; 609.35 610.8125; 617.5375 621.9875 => 0.00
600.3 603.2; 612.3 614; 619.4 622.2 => 0.02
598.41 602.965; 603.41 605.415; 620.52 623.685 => -0.04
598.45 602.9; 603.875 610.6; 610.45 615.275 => -0.06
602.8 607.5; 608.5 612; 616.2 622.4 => 0.00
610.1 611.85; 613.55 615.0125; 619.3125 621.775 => 0.02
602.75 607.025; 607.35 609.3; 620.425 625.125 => 0.01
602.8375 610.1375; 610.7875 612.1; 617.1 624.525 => -0.01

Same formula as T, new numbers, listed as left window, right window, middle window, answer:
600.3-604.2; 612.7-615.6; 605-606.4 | -0.01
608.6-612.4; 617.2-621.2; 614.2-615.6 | 0.00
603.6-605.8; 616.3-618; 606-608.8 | -0.02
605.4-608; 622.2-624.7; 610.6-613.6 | 0.00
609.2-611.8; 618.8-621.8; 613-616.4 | 0.03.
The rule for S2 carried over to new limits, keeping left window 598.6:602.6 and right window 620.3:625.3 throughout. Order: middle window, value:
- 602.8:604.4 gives -0.05 nm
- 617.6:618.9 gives -0.03 nm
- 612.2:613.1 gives 0.01 nm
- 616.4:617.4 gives 0.04 nm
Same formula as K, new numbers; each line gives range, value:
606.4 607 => 14.4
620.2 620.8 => 14.2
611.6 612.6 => 13.8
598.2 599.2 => 14.4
